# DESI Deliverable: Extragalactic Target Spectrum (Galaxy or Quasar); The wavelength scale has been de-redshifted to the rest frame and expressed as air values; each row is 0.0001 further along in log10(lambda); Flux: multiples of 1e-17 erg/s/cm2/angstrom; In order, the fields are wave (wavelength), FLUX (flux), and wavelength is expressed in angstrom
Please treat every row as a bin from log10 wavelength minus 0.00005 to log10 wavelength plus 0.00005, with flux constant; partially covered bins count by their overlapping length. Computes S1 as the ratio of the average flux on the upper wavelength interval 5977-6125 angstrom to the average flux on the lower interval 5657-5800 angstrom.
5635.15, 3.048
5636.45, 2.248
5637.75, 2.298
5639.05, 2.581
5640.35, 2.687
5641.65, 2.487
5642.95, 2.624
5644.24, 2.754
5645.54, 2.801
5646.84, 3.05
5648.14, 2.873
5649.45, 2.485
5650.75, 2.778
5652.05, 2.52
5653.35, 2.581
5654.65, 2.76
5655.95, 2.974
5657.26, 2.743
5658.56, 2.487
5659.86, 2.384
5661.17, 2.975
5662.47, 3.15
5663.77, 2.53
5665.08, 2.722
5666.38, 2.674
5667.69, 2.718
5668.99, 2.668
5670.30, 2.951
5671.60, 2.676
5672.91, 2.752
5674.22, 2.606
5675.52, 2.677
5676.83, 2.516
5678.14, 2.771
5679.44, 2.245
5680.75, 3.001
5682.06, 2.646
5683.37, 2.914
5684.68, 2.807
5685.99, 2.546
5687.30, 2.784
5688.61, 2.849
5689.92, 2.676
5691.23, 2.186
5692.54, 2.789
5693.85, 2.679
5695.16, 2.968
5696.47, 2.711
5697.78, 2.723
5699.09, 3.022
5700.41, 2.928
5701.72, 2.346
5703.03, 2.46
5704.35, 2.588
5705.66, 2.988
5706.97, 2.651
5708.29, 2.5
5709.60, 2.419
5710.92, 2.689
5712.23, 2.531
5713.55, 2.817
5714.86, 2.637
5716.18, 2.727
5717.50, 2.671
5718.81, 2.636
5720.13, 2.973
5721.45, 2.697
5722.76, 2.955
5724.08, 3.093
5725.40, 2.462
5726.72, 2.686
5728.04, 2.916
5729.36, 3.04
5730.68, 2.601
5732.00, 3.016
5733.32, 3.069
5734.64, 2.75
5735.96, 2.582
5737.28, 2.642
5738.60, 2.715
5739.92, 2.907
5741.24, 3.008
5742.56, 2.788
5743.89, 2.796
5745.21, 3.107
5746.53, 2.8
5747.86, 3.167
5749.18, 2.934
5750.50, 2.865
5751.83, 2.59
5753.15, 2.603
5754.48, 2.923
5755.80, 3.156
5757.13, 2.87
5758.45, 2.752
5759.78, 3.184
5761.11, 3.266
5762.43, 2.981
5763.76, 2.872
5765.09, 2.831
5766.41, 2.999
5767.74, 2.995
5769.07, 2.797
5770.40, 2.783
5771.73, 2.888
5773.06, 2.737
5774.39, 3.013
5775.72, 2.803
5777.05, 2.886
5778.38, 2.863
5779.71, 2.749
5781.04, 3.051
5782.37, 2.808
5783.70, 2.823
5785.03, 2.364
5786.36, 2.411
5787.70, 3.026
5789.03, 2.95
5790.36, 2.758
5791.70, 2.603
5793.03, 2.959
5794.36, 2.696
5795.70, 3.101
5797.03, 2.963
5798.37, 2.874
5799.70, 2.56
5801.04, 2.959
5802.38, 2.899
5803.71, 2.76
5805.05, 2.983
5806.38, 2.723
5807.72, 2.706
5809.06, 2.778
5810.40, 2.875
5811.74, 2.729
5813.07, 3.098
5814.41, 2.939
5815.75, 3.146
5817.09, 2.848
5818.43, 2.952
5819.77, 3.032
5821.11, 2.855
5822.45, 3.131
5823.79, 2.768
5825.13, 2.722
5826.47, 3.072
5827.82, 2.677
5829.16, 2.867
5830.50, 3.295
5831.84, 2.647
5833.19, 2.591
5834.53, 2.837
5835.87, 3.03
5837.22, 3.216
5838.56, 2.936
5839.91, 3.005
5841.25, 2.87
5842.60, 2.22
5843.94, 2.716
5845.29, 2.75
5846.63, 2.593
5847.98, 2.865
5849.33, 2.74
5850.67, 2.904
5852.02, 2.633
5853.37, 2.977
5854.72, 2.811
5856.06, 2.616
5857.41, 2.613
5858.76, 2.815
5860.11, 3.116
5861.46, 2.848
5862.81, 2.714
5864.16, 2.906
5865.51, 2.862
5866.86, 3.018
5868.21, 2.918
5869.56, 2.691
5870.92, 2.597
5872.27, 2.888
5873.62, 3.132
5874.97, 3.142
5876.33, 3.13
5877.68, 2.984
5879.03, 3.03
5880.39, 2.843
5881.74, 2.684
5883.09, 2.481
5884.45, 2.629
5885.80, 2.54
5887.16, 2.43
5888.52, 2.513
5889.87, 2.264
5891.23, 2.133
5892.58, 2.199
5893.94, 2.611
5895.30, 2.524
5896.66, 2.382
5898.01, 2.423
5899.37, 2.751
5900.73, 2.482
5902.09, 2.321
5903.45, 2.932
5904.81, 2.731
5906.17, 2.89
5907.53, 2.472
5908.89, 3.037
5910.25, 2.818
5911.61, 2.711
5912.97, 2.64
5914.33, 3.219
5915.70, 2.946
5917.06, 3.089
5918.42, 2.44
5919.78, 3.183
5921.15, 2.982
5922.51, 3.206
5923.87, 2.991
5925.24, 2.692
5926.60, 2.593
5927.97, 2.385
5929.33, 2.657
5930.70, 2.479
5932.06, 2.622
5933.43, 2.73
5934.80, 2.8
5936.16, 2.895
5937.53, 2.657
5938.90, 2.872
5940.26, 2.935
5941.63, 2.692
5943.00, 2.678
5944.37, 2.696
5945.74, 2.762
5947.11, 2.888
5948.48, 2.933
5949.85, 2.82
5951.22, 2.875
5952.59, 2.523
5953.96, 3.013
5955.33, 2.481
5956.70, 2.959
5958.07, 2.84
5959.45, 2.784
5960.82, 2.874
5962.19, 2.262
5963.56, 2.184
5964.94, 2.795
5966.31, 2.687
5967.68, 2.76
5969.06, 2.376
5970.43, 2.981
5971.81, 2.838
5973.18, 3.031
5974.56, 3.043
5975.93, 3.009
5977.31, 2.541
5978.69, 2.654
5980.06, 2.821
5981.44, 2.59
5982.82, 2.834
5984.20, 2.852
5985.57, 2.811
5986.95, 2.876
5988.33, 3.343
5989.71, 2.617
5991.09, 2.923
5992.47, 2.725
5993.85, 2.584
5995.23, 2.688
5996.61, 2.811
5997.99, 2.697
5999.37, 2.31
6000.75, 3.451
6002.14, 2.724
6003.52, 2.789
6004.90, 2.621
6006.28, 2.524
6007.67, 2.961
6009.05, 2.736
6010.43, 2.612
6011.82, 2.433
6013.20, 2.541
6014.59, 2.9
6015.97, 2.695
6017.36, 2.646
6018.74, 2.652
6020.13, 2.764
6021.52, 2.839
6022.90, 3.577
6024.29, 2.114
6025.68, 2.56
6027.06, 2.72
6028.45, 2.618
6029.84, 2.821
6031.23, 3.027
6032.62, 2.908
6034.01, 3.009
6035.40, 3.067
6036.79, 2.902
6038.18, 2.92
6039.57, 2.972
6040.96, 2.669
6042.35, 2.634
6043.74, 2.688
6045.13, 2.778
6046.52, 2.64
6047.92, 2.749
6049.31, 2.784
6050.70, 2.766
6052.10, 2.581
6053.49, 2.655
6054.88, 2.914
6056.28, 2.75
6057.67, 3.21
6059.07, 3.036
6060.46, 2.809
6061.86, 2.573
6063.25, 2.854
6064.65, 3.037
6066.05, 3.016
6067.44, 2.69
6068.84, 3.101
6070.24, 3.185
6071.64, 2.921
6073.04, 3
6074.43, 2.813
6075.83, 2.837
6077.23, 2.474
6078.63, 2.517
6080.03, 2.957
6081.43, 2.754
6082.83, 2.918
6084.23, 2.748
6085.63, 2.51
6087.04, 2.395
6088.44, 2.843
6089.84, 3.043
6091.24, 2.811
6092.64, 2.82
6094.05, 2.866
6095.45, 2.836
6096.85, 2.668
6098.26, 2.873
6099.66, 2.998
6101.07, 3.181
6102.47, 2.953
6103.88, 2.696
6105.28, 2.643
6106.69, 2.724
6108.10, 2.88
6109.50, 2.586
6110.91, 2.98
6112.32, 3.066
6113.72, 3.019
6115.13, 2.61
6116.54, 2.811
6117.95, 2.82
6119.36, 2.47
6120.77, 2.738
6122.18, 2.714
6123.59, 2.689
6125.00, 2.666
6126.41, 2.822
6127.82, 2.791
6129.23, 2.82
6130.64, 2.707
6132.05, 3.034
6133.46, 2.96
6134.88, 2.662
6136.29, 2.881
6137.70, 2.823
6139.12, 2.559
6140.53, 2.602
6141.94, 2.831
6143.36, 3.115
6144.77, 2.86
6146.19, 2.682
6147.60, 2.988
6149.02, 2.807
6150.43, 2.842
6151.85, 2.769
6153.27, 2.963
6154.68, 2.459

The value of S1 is 1.00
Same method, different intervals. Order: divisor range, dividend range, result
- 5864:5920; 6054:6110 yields 1.04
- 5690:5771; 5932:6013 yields 0.99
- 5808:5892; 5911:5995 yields 0.99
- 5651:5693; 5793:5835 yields 1.07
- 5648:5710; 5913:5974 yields 1.03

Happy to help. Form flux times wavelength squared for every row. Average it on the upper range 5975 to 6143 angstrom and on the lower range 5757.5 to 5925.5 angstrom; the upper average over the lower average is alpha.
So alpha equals 1.07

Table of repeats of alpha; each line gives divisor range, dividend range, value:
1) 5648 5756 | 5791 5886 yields 1.09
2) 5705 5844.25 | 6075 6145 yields 1.10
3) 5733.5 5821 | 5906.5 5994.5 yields 1.03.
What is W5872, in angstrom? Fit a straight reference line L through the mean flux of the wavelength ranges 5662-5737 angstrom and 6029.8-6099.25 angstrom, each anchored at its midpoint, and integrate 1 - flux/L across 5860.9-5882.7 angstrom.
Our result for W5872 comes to -0.9 angstrom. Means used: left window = 2.72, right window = 2.83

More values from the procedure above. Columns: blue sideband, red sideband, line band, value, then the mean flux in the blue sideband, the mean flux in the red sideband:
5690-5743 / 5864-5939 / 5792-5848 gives -2.57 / 2.74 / 2.73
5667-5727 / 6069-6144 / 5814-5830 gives -1.09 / 2.7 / 2.81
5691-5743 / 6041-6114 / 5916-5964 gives 0.53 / 2.74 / 2.82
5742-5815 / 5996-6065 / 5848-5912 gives 2.41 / 2.86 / 2.78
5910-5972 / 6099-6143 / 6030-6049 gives -0.39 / 2.76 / 2.8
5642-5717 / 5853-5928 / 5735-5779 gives -2.61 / 2.7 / 2.75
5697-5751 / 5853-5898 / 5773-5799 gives -0.65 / 2.78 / 2.72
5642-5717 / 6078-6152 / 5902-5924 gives -0.93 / 2.7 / 2.8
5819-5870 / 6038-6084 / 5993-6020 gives 1.16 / 2.84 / 2.82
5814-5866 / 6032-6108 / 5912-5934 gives 0.30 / 2.85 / 2.83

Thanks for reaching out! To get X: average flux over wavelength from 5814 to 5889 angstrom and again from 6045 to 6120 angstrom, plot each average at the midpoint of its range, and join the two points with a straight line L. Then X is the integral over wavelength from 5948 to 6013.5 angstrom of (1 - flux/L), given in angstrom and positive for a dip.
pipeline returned 1.7 angstrom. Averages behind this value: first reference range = 2.84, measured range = 2.75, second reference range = 2.82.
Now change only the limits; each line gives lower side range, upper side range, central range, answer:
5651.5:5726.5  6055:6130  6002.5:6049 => 0.70 angstrom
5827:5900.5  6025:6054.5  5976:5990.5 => -0.15 angstrom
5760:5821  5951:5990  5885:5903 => 2.39 angstrom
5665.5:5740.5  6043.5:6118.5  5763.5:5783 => -0.92 angstrom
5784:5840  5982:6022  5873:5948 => 2.16 angstrom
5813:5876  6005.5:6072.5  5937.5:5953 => 0.25 angstrom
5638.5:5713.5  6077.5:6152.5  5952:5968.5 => 0.50 angstrom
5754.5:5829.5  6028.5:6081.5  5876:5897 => 2.07 angstrom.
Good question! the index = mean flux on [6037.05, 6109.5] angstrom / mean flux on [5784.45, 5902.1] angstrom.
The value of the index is 1.0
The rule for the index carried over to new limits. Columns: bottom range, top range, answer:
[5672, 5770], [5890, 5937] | 0.97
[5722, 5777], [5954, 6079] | 0.97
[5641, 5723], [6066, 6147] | 1.04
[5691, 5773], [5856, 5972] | 0.98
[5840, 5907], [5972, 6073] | 1.03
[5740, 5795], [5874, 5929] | 0.95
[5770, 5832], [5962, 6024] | 0.97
